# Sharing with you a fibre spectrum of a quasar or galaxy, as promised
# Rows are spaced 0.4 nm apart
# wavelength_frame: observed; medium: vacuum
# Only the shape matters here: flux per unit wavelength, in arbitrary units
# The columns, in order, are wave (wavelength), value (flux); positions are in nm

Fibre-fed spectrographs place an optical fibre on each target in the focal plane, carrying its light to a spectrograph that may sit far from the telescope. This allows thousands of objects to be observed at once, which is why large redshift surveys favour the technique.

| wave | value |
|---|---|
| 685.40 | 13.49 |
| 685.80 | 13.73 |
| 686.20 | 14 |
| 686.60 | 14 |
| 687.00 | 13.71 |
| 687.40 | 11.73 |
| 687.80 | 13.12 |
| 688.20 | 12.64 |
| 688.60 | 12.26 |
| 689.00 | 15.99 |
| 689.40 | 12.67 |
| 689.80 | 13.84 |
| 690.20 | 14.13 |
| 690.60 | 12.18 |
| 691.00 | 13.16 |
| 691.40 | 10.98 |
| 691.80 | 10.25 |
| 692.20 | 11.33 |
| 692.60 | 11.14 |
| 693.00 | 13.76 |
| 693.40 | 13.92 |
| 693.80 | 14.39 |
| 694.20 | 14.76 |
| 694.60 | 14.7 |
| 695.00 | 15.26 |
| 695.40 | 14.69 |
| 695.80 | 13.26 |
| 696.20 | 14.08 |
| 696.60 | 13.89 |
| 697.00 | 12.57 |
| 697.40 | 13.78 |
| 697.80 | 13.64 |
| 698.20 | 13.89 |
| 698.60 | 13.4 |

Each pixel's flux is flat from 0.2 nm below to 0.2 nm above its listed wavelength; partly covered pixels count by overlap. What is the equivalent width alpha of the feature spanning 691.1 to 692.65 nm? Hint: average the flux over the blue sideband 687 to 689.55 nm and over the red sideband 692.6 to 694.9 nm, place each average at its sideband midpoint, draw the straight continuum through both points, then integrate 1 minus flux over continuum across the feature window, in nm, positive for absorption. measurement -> 0.30 nm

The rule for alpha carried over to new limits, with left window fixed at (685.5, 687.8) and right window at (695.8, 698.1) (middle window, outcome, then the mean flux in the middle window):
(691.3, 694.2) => 0.22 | 12.5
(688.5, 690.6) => -0.04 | 13.7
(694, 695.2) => -0.12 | 14.9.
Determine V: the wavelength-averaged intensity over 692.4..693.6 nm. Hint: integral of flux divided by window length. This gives 12.9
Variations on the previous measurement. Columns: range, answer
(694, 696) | 14.5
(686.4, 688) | 13.1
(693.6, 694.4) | 14.6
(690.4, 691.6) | 12.1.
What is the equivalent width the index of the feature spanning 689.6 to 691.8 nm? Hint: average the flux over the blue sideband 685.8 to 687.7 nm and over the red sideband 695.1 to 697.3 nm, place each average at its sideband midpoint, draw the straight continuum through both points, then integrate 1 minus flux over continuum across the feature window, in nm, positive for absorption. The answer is 0.15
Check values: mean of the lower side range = 13.4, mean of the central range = 12.6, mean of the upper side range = 13.8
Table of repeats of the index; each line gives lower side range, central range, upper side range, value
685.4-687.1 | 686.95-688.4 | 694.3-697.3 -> 0.12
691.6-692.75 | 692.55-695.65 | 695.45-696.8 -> -0.47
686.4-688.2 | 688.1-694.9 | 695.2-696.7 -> 0.21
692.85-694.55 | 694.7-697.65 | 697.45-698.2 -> 0.00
